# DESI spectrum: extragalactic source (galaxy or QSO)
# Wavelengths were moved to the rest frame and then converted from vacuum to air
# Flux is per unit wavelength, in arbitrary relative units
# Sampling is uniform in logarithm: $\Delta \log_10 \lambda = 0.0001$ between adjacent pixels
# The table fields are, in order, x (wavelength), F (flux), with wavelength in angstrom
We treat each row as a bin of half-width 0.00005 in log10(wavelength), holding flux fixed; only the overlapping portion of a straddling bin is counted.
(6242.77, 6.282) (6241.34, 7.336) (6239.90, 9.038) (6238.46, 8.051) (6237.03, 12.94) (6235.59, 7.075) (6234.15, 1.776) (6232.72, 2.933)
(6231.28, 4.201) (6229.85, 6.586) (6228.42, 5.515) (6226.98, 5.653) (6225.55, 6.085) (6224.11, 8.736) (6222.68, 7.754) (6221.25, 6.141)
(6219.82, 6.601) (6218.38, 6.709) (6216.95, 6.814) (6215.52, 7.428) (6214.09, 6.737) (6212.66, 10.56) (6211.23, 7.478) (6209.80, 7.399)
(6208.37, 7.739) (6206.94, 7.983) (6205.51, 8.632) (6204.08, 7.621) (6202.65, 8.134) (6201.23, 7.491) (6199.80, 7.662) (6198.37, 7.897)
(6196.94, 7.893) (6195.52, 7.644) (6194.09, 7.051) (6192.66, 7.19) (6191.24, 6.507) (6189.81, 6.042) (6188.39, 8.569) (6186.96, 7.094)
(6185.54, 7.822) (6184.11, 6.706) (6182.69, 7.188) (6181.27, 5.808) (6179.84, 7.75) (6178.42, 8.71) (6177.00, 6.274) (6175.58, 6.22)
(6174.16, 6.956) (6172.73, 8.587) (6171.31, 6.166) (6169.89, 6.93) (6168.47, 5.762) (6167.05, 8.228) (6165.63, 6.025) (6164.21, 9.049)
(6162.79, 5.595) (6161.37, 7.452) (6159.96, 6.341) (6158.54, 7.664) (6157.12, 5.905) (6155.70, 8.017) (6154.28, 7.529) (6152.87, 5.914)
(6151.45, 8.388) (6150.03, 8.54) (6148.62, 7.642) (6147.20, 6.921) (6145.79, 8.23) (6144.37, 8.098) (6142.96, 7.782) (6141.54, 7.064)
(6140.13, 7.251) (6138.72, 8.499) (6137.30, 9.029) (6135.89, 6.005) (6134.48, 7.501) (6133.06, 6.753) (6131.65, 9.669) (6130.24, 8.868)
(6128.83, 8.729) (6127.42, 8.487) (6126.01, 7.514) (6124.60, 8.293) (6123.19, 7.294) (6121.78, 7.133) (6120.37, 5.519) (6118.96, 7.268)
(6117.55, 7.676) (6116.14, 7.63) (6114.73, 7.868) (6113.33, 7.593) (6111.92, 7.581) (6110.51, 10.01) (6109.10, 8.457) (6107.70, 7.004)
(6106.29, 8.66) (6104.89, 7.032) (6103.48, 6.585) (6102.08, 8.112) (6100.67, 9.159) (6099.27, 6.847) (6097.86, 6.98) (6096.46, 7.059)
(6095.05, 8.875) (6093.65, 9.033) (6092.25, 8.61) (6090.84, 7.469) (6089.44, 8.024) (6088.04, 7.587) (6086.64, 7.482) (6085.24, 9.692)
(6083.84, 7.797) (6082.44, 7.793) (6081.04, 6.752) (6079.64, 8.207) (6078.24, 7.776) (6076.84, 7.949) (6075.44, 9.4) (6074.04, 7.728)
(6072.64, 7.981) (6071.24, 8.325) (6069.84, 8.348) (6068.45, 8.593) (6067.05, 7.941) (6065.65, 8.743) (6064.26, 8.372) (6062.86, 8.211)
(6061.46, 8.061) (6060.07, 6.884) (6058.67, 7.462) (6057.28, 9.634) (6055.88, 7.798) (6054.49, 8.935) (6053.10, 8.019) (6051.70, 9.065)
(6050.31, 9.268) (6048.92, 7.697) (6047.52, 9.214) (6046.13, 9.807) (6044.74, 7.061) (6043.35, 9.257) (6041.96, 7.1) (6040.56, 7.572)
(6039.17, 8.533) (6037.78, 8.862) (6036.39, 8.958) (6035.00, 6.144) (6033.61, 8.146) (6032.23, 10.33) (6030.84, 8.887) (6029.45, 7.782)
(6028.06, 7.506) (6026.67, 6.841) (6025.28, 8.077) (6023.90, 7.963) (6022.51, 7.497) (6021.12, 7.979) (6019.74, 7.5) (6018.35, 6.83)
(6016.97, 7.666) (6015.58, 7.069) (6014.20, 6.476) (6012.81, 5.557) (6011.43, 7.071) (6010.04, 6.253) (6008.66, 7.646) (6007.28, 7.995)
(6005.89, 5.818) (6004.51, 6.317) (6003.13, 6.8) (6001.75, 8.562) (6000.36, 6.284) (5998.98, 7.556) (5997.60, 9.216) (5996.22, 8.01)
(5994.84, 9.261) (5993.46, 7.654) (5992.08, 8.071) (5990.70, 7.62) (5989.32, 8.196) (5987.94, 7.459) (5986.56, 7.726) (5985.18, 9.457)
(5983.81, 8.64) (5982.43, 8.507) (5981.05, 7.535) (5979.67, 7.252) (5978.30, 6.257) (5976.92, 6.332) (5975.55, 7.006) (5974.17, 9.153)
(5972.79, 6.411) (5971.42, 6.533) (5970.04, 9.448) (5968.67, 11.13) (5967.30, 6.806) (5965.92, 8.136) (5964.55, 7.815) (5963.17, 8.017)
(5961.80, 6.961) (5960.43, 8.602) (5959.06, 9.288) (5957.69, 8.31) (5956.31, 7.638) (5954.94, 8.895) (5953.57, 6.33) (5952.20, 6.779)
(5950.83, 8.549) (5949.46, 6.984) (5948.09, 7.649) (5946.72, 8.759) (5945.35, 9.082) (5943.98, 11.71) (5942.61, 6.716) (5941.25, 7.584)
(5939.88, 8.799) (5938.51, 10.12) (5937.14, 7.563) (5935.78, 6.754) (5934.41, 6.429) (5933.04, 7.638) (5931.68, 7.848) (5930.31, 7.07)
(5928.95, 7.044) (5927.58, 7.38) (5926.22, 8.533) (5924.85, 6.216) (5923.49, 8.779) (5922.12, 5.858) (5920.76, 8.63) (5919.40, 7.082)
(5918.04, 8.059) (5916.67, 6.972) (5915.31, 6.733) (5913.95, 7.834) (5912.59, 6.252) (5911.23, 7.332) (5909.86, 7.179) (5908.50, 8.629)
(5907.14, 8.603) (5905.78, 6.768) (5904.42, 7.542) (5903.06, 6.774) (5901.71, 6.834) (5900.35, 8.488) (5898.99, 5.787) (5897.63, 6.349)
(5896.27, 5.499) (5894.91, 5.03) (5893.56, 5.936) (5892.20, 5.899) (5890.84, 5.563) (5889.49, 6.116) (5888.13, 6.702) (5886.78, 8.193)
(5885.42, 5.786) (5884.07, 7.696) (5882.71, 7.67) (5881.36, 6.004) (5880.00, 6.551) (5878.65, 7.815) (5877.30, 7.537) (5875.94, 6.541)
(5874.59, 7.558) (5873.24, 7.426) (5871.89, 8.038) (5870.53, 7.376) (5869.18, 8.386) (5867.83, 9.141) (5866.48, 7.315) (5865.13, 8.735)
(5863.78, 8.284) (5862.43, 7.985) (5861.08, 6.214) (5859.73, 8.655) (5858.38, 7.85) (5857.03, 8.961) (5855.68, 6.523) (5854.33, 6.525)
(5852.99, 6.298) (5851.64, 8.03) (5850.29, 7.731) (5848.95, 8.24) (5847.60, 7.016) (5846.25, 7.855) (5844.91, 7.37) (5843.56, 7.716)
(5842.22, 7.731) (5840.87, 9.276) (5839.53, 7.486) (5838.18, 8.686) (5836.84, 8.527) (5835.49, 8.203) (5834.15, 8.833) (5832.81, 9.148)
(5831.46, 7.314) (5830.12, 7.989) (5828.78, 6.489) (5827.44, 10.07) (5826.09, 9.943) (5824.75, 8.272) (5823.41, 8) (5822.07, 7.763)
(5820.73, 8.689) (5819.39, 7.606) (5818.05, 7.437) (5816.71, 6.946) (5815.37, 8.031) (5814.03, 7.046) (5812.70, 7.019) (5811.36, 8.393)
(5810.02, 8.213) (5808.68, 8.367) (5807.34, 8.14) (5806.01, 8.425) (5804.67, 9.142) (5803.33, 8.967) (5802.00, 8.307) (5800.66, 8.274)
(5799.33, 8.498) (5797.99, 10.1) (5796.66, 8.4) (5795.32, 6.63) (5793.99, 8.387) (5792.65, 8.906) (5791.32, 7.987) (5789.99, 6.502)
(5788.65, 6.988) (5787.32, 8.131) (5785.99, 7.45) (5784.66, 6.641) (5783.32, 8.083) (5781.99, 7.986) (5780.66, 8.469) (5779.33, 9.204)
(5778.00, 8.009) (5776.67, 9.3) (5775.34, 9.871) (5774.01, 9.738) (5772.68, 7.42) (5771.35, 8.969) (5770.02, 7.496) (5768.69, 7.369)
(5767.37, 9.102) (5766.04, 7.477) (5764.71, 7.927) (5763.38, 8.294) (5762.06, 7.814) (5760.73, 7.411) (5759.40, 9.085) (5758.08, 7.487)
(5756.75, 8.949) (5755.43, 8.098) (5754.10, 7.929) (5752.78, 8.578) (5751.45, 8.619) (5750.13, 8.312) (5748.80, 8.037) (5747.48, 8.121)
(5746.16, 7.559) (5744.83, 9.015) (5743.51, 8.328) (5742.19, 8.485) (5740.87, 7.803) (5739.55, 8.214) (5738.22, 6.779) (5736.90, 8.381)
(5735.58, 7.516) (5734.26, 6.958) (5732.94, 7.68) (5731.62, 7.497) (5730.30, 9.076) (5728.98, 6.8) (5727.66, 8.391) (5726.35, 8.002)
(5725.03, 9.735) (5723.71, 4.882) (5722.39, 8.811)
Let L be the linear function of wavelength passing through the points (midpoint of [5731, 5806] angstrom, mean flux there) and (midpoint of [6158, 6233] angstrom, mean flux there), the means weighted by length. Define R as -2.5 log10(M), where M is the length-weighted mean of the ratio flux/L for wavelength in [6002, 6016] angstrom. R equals 0.12 mag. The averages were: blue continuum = 8.16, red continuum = 7.11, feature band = 6.75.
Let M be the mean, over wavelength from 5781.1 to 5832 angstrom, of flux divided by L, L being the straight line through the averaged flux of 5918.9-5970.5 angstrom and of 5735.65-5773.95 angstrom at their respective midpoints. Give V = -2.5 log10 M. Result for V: 0.01 mag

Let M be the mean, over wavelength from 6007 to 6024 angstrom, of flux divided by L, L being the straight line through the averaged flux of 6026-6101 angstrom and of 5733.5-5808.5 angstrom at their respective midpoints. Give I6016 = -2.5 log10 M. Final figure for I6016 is 0.146 mag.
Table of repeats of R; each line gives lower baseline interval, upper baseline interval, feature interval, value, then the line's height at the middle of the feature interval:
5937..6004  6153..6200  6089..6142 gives -0.06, 7.4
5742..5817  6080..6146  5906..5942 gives 0.07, 8.04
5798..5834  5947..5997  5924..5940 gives 0.06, 7.99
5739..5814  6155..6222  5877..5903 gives 0.20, 7.96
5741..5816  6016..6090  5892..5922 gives 0.17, 8.17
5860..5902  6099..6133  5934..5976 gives -0.11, 7.32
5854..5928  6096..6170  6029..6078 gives -0.12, 7.47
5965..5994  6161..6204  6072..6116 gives -0.07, 7.5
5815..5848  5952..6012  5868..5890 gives 0.10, 7.99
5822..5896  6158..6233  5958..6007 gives -0.06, 7.41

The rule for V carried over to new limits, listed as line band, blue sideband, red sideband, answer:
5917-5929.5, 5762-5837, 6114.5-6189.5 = 0.06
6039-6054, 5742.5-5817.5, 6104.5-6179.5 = -0.10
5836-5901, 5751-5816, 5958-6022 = 0.09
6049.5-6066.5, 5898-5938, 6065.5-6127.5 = -0.08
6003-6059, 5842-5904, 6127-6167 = -0.06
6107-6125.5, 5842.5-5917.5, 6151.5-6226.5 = -0.05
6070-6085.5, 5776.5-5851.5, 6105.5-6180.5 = -0.06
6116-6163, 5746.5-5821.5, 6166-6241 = -0.04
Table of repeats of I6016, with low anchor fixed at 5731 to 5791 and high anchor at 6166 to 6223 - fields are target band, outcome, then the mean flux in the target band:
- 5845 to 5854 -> 0.06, 7.49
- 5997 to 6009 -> 0.05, 7.33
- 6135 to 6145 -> -0.04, 7.67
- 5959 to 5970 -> -0.09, 8.36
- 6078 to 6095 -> -0.08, 8.06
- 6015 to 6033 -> -0.03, 7.85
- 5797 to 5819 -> -0.03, 8.2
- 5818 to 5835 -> -0.05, 8.3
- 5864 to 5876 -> -0.01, 7.92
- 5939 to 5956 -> -0.06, 8.17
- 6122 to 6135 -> -0.09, 8.09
